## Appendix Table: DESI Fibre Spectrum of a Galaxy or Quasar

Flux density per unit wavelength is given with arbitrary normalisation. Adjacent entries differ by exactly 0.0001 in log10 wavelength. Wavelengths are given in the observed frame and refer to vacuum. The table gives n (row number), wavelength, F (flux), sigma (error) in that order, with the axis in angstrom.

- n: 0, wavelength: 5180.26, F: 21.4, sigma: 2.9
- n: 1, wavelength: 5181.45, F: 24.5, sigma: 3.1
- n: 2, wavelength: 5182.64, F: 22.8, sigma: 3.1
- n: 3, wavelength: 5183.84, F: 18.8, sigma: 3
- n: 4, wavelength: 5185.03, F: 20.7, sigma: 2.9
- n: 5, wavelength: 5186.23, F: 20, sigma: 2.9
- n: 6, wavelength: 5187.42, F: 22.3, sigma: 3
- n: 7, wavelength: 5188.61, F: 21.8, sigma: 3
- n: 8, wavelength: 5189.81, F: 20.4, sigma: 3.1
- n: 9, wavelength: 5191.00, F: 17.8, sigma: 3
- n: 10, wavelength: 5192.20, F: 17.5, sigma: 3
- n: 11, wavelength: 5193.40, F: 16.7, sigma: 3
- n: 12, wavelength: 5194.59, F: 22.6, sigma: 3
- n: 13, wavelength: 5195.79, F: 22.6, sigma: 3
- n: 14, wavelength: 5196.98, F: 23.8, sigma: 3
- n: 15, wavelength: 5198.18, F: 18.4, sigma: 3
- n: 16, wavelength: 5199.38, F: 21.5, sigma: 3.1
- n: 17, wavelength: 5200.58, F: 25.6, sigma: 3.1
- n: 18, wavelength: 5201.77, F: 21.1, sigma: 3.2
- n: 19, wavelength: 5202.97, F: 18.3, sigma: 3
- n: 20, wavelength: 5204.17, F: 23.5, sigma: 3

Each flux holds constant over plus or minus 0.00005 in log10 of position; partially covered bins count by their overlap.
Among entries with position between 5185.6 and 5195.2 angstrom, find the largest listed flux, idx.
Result 22.6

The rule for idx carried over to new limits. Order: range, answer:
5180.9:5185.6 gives 24.5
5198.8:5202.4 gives 25.6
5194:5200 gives 23.8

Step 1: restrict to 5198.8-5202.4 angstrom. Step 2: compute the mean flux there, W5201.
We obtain 22.7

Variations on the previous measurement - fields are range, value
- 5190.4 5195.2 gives 18.7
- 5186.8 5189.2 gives 22.1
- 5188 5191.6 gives 20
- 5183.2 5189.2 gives 20.7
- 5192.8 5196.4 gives 20.7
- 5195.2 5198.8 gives 21.6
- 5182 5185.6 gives 20.8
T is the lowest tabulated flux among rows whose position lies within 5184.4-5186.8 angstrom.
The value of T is 20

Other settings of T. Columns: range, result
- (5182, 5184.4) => 18.8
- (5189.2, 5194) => 16.7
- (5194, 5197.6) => 22.6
